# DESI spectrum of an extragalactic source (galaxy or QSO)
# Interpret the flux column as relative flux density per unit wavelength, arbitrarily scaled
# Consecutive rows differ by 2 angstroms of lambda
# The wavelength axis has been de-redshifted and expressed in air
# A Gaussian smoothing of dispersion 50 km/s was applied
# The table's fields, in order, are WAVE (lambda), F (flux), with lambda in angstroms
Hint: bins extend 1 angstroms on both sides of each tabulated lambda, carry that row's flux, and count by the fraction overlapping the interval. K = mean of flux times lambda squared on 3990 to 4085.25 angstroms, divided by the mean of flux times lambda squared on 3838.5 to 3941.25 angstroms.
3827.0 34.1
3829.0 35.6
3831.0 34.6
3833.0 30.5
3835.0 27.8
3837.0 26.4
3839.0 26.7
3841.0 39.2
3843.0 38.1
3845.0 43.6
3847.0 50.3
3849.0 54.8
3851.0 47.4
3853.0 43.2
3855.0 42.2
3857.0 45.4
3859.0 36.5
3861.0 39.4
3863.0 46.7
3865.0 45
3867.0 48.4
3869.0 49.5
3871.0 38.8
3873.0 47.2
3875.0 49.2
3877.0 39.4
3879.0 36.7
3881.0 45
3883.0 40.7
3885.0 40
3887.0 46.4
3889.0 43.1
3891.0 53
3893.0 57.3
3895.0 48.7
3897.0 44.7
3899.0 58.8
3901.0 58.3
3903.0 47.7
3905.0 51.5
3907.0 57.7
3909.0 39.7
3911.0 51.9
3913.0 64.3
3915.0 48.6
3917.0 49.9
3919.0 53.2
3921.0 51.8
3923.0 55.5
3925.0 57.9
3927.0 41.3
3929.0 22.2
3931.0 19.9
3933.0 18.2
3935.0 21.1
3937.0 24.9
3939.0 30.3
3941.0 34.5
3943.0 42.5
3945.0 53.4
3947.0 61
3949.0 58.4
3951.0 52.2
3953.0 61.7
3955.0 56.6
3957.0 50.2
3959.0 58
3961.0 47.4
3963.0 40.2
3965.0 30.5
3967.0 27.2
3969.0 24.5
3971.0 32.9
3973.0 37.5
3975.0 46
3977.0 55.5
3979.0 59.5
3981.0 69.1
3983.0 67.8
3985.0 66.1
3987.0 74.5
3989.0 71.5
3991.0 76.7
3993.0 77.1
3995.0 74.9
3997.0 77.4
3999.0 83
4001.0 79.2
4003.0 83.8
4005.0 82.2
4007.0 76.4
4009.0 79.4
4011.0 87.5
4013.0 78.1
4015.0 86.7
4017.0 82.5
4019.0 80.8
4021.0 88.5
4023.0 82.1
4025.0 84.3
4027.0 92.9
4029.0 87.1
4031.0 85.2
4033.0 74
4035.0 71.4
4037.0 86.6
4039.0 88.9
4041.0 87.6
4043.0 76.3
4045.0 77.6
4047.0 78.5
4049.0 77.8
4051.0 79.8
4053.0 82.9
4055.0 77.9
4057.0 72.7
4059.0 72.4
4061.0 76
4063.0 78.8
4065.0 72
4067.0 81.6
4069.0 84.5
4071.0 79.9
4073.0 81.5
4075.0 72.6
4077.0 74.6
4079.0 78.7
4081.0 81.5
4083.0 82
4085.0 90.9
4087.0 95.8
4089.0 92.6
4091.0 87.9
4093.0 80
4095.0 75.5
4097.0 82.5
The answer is 1.97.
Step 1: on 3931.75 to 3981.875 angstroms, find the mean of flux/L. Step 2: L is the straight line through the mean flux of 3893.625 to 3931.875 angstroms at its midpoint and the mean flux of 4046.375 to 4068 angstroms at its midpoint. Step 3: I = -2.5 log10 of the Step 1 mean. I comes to 0.305 mag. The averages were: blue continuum 48.8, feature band 43.5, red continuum 77.3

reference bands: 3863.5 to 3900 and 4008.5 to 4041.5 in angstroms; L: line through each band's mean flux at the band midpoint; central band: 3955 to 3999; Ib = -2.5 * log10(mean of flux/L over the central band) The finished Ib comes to 0.27 mag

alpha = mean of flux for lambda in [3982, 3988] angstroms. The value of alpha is 69.5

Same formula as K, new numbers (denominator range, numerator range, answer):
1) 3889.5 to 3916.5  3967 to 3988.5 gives 1.05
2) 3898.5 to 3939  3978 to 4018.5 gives 1.81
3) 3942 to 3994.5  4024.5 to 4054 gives 1.57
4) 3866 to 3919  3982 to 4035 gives 1.75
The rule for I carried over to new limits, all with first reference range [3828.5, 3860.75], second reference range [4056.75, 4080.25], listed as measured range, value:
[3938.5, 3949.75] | 0.189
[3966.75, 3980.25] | 0.417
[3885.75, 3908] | -0.076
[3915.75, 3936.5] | 0.327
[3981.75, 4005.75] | -0.178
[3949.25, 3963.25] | 0.092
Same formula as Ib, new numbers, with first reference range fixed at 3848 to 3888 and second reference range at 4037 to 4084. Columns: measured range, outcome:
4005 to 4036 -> -0.15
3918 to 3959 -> 0.29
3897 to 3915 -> -0.04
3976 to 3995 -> -0.06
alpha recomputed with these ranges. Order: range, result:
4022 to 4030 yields 86.6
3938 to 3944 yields 35.8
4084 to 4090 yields 93.1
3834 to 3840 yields 27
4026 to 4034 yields 84.8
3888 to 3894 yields 51.1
